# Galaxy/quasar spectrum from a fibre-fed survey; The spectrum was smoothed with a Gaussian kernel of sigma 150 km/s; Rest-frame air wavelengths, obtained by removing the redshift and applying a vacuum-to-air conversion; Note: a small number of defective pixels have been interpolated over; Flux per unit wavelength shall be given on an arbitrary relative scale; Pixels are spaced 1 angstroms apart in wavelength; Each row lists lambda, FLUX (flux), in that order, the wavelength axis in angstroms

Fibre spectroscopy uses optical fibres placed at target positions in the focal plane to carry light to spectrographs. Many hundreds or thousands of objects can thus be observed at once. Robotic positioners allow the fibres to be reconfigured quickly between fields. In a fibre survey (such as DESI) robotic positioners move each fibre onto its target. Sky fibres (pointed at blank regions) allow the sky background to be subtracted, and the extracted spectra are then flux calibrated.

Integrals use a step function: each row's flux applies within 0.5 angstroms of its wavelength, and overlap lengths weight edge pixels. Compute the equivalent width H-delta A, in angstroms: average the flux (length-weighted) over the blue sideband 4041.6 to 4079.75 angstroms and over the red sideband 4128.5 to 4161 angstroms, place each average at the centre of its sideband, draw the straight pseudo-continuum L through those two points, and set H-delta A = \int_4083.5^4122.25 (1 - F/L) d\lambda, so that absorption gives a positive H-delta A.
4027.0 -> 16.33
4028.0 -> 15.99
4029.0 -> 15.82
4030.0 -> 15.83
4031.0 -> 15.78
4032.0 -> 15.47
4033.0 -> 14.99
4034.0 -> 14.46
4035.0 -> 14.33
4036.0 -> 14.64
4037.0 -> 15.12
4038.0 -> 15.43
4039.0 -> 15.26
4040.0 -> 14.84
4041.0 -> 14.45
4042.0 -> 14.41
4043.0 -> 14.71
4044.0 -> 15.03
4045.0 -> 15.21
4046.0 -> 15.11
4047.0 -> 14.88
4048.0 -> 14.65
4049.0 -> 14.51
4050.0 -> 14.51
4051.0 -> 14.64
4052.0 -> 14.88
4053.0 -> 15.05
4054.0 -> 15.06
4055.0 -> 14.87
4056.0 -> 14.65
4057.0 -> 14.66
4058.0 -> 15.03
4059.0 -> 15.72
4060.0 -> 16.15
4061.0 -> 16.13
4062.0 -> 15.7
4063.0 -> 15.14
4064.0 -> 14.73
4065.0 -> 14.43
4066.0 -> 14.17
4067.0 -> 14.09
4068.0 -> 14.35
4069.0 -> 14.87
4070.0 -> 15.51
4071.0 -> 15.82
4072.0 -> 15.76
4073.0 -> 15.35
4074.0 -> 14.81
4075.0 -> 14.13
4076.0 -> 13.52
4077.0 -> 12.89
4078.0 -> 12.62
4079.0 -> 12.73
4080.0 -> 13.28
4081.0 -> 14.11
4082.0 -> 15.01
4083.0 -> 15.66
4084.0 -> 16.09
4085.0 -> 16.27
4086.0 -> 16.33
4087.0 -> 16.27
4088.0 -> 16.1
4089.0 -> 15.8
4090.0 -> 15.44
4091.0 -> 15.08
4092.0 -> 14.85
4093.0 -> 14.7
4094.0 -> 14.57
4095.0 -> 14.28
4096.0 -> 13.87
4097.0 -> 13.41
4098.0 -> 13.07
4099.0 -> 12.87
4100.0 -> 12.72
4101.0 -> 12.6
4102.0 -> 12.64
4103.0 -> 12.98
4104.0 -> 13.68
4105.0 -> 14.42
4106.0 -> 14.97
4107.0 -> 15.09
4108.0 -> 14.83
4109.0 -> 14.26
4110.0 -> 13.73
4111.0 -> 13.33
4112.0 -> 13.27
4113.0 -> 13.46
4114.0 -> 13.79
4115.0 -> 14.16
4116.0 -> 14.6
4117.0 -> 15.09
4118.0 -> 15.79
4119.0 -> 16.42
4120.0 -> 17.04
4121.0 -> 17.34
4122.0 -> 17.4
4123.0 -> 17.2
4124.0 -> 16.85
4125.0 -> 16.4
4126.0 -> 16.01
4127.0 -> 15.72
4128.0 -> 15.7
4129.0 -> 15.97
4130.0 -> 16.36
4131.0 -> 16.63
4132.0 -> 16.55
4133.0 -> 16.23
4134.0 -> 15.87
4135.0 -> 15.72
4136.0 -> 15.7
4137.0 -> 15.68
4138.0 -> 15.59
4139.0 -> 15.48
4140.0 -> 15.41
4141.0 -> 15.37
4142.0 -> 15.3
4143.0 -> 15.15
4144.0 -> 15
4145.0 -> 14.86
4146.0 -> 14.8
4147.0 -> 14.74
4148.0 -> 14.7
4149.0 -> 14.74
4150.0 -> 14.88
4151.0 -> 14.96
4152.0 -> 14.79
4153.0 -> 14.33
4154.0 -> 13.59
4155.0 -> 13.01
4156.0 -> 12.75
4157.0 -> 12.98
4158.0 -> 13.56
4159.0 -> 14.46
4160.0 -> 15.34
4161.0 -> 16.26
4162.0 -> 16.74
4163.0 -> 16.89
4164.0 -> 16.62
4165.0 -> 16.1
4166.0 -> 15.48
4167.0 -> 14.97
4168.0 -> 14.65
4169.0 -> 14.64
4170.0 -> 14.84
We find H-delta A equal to 0.58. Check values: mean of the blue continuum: 14.7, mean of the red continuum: 15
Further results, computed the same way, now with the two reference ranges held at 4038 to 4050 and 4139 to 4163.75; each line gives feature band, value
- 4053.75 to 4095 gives -0.3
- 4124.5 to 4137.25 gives -1.1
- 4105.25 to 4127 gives -0.7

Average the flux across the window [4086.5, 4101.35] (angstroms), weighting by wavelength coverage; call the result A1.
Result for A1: 14.4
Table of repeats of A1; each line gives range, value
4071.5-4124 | 14.6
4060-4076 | 15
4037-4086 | 14.8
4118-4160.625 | 15.4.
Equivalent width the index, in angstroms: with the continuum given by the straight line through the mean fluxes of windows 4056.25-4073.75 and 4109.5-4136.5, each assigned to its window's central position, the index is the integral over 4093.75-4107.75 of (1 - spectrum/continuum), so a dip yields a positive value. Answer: 1.6 angstroms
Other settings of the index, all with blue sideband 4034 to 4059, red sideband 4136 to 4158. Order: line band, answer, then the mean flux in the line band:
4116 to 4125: -1.10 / 16.5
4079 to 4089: -0.38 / 15.3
